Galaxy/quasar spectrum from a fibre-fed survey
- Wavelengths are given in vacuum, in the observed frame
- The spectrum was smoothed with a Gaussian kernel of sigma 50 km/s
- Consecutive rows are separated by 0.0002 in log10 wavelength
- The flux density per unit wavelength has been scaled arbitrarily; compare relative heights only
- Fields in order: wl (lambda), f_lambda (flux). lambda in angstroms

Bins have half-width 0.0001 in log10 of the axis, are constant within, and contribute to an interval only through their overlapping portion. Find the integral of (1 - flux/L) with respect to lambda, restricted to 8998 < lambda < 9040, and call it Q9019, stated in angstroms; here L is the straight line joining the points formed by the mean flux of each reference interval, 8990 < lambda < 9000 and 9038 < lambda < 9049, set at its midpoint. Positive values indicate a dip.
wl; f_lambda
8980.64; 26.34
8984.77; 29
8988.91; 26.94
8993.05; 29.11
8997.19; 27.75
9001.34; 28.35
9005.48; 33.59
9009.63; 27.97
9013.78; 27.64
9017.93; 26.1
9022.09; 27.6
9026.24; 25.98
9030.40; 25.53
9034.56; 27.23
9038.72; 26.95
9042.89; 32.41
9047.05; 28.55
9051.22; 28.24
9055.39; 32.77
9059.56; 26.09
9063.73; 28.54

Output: 1.7 angstroms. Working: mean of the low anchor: 28.3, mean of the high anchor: 29.6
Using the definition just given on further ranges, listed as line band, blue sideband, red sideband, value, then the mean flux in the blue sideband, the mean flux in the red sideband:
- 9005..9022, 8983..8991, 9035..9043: 0.0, 27.9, 28.5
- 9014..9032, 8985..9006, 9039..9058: 1.8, 28.8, 30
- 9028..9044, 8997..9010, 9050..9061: 1.0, 29.8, 29.3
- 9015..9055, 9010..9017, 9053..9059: 1.9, 27.5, 30.8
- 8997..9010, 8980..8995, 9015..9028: -1.2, 28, 26.6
